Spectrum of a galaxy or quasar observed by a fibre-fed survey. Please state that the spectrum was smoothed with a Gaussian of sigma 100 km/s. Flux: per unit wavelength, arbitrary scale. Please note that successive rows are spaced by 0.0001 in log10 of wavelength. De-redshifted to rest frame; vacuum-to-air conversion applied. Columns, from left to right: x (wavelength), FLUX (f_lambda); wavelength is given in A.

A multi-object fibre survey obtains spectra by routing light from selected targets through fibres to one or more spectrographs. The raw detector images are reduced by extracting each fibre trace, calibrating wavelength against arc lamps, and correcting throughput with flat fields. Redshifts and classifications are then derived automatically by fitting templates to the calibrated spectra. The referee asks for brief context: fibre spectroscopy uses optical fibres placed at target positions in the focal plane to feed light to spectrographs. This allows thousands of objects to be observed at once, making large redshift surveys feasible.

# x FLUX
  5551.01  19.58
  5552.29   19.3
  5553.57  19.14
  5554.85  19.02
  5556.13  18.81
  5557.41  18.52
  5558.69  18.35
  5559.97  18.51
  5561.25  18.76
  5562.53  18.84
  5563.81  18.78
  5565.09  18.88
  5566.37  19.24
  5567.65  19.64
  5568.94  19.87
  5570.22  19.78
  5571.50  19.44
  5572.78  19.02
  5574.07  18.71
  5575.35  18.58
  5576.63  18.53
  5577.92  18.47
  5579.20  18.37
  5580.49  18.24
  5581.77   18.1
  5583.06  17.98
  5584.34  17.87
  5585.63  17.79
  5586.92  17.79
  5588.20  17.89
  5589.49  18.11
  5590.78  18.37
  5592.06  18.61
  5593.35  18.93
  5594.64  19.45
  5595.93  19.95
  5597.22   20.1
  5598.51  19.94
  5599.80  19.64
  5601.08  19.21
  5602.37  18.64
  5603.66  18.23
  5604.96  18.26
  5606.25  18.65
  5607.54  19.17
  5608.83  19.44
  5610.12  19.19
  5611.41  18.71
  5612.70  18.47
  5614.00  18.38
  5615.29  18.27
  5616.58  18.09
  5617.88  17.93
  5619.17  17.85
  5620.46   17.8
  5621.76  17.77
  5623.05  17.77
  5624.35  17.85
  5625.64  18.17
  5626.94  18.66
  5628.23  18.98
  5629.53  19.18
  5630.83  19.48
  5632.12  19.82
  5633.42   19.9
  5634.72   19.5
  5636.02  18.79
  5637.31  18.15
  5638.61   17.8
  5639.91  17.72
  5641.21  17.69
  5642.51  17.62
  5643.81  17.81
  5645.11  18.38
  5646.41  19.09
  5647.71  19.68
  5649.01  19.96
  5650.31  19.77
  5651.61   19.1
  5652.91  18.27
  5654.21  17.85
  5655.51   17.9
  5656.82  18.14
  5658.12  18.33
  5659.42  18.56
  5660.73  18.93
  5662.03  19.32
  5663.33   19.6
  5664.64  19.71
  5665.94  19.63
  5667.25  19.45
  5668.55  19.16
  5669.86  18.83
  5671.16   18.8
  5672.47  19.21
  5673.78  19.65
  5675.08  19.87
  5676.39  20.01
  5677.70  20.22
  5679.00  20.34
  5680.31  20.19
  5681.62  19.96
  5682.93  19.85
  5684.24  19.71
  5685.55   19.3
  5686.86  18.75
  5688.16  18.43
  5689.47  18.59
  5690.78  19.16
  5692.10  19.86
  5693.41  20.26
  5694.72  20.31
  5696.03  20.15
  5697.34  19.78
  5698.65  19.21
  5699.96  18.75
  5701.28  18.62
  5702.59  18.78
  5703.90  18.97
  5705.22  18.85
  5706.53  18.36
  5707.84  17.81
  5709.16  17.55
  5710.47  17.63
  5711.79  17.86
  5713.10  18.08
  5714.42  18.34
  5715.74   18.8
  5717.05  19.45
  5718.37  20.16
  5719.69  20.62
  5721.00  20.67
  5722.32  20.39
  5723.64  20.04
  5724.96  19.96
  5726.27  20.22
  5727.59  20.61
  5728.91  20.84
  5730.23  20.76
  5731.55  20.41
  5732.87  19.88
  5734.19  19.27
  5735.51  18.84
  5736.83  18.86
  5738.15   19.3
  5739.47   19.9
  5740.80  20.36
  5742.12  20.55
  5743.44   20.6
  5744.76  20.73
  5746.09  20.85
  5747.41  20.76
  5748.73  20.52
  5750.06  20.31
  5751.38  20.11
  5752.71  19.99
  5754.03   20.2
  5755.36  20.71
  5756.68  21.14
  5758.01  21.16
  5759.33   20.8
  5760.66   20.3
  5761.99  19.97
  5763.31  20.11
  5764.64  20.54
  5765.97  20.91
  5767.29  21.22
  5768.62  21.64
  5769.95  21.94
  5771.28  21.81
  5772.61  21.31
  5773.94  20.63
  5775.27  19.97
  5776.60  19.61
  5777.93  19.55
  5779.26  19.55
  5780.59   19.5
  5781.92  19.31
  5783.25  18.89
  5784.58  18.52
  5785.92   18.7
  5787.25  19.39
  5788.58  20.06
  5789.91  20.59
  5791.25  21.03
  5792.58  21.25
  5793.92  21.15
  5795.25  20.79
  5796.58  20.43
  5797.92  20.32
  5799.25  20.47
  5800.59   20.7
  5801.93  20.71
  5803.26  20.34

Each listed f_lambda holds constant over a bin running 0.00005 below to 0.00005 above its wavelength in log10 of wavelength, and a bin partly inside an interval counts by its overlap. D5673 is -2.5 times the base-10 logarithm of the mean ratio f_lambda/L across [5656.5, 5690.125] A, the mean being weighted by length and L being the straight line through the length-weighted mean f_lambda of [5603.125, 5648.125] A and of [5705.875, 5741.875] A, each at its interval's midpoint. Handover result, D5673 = -0.021 mag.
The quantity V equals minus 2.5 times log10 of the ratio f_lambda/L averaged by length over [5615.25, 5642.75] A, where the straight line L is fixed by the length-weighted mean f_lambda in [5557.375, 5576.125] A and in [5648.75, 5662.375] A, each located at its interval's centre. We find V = 0.02 mag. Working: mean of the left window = 19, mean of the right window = 18.7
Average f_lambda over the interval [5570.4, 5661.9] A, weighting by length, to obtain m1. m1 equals 18.6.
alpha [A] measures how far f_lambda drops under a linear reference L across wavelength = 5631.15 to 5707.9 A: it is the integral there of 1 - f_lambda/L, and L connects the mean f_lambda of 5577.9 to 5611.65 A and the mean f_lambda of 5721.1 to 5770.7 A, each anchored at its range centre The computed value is 1.76 A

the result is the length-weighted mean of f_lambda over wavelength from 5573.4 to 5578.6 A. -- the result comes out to 18.6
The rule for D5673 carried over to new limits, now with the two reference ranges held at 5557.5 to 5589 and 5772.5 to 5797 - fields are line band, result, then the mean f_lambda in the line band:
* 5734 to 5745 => -0.01 mag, 19.8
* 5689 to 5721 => 0.02 mag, 19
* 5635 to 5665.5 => 0.03 mag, 18.6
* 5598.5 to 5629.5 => 0.02 mag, 18.5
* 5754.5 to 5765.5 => -0.04 mag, 20.6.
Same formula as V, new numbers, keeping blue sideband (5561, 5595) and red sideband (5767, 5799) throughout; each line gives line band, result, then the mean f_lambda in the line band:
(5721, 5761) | -0.02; 20.3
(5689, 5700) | 0.00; 19.6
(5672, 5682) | -0.03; 19.9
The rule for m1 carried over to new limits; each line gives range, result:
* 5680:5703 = 19.4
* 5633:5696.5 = 19.1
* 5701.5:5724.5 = 19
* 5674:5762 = 19.7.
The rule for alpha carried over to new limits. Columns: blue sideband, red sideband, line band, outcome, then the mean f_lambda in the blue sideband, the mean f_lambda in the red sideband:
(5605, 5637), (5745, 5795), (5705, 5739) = 0.8 A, 18.7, 20.4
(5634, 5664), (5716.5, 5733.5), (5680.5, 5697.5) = 0.0 A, 18.6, 20.3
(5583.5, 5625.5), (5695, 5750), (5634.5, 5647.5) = 0.4 A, 18.6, 19.6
